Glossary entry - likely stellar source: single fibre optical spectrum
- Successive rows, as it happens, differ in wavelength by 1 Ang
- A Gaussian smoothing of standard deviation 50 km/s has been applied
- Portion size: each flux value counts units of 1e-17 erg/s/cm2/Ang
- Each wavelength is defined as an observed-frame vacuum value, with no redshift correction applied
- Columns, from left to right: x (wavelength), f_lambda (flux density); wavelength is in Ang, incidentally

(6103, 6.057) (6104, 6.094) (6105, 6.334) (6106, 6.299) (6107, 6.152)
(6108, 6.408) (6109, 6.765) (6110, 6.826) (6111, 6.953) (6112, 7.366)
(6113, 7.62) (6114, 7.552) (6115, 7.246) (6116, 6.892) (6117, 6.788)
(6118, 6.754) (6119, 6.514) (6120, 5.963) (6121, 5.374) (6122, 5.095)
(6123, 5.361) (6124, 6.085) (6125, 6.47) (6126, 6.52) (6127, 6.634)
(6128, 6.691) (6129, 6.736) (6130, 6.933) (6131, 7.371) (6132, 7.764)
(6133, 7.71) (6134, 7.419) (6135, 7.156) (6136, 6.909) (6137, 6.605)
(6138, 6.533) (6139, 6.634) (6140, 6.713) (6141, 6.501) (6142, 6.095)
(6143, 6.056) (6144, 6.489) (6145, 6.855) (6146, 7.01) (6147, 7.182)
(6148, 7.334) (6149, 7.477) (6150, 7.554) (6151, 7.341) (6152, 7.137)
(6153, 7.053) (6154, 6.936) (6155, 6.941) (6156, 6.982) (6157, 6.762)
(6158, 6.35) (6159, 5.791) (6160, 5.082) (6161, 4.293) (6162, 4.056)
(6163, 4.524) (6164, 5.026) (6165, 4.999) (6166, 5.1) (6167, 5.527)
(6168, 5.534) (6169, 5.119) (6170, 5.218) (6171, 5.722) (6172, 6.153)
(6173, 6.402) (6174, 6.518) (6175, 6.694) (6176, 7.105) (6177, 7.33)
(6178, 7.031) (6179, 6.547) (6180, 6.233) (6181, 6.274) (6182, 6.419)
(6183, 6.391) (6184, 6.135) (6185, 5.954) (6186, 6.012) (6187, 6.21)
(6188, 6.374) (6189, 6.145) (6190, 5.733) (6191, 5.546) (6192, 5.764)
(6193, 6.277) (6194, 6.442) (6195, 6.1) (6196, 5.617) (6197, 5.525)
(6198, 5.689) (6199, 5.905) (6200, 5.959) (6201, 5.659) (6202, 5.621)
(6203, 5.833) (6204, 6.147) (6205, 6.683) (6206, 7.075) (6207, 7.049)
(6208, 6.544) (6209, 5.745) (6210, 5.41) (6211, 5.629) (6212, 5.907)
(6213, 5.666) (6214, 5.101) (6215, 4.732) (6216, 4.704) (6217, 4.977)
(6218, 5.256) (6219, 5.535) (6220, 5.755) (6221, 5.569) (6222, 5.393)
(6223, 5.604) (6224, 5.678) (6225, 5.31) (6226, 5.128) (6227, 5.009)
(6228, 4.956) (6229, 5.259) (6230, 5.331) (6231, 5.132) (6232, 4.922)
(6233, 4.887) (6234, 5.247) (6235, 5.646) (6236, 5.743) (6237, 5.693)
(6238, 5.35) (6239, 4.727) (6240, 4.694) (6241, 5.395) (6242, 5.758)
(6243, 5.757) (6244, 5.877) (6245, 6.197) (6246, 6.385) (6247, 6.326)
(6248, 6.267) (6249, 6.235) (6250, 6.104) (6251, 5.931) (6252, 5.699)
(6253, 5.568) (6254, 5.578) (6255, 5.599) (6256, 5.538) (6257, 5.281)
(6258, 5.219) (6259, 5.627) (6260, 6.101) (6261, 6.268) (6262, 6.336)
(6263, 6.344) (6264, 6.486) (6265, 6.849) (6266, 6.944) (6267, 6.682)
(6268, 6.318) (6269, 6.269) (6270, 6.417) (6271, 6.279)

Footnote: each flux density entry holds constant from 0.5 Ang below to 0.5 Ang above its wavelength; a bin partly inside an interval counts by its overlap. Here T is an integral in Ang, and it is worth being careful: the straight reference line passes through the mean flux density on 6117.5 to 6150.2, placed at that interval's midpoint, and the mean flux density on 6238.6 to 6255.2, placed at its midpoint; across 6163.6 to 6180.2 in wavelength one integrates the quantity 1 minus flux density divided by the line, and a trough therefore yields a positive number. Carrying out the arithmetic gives 0.9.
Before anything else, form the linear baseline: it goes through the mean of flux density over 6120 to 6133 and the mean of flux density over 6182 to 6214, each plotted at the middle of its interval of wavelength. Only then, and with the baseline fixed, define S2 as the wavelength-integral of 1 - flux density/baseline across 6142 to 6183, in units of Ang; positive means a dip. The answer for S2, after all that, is -0.13 Ang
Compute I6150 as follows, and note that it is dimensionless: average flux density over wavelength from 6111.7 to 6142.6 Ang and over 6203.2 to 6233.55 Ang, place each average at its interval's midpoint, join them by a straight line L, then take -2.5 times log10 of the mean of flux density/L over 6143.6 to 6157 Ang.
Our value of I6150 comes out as -0.11 mag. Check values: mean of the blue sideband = 6.7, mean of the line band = 7.09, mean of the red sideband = 5.54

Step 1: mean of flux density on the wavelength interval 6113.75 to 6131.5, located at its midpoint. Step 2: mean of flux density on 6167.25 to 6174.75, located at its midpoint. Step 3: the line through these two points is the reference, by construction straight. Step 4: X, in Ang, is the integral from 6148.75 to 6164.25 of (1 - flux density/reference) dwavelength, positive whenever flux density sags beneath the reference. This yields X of -0.4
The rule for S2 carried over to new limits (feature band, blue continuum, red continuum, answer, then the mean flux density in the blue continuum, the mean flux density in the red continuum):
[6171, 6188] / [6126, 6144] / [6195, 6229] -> -0.8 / 6.83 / 5.65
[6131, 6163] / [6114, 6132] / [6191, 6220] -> -1.7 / 6.5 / 5.8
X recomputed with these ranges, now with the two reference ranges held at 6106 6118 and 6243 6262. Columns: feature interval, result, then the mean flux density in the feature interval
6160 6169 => 2.2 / 4.91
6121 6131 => 0.8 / 6.29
